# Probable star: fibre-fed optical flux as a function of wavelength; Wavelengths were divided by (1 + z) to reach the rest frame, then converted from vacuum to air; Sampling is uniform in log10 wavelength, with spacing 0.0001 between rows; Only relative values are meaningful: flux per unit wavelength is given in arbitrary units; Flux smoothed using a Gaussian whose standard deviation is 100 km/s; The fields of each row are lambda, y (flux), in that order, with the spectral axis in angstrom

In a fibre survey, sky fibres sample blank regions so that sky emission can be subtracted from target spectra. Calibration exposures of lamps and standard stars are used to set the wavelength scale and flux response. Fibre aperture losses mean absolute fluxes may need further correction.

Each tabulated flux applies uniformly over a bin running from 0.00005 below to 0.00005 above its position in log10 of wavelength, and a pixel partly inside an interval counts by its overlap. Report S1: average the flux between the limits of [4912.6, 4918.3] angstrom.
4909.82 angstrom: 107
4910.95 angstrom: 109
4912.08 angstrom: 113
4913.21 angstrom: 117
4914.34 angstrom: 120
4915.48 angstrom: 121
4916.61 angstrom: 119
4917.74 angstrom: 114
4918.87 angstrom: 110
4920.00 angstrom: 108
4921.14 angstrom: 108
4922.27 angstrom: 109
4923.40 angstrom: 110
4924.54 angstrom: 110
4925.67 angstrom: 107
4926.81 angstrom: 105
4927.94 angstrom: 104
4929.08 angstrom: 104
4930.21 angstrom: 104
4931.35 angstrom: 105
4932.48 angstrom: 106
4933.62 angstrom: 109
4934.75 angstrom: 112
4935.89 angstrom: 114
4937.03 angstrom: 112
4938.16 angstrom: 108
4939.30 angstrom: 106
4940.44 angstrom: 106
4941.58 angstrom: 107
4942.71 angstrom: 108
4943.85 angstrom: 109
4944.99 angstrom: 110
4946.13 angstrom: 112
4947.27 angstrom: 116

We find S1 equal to 118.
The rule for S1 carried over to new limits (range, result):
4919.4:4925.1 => 109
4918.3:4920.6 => 109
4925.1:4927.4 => 106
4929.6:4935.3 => 107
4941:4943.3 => 108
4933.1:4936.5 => 112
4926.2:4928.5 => 104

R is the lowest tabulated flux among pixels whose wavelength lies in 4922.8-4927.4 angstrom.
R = 105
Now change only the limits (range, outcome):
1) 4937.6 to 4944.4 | 106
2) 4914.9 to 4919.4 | 110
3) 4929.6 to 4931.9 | 104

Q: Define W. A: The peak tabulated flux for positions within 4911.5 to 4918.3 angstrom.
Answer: 121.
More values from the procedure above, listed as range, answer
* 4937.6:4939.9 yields 108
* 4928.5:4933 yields 106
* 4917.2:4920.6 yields 114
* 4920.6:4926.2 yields 110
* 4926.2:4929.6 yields 105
